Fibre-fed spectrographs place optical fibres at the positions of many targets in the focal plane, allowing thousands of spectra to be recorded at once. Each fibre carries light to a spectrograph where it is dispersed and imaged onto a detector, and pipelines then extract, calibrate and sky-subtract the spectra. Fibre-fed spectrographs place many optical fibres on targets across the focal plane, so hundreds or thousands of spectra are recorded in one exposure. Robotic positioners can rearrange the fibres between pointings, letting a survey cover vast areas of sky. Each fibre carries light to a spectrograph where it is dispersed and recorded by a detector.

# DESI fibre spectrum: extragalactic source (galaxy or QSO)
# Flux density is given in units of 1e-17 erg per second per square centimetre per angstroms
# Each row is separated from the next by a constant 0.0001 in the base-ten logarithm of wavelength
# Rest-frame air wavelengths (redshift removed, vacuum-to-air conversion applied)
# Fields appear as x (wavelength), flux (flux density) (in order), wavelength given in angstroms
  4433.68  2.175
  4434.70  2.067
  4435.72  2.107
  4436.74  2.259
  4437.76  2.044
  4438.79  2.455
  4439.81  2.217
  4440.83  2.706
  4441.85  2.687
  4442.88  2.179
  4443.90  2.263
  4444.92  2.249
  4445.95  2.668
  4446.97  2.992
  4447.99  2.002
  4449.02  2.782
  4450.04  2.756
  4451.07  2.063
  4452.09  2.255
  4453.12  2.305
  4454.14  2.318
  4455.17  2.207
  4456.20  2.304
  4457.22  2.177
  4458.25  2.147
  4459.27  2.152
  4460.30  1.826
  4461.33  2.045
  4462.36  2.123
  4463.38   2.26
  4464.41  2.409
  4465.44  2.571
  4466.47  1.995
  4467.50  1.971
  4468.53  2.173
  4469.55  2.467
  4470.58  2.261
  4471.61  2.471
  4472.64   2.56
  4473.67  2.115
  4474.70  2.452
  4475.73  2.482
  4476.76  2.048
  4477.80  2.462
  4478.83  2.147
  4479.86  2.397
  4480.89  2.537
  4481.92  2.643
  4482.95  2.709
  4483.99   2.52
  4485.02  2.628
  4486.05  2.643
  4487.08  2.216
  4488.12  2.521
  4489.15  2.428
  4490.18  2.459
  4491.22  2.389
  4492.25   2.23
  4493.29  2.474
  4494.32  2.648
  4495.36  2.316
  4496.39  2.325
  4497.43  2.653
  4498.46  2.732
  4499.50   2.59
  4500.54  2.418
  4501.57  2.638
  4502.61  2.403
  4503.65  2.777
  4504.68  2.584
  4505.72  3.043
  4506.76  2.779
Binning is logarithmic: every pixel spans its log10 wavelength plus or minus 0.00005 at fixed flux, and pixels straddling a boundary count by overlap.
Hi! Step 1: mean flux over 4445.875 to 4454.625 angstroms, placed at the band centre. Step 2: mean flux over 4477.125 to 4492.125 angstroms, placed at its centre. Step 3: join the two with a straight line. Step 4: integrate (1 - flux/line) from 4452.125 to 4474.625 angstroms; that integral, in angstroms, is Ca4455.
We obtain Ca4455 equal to 2.03 angstroms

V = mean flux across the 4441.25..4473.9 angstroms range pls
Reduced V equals 2.31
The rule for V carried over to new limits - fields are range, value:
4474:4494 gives 2.44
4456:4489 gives 2.33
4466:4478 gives 2.28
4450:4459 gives 2.25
